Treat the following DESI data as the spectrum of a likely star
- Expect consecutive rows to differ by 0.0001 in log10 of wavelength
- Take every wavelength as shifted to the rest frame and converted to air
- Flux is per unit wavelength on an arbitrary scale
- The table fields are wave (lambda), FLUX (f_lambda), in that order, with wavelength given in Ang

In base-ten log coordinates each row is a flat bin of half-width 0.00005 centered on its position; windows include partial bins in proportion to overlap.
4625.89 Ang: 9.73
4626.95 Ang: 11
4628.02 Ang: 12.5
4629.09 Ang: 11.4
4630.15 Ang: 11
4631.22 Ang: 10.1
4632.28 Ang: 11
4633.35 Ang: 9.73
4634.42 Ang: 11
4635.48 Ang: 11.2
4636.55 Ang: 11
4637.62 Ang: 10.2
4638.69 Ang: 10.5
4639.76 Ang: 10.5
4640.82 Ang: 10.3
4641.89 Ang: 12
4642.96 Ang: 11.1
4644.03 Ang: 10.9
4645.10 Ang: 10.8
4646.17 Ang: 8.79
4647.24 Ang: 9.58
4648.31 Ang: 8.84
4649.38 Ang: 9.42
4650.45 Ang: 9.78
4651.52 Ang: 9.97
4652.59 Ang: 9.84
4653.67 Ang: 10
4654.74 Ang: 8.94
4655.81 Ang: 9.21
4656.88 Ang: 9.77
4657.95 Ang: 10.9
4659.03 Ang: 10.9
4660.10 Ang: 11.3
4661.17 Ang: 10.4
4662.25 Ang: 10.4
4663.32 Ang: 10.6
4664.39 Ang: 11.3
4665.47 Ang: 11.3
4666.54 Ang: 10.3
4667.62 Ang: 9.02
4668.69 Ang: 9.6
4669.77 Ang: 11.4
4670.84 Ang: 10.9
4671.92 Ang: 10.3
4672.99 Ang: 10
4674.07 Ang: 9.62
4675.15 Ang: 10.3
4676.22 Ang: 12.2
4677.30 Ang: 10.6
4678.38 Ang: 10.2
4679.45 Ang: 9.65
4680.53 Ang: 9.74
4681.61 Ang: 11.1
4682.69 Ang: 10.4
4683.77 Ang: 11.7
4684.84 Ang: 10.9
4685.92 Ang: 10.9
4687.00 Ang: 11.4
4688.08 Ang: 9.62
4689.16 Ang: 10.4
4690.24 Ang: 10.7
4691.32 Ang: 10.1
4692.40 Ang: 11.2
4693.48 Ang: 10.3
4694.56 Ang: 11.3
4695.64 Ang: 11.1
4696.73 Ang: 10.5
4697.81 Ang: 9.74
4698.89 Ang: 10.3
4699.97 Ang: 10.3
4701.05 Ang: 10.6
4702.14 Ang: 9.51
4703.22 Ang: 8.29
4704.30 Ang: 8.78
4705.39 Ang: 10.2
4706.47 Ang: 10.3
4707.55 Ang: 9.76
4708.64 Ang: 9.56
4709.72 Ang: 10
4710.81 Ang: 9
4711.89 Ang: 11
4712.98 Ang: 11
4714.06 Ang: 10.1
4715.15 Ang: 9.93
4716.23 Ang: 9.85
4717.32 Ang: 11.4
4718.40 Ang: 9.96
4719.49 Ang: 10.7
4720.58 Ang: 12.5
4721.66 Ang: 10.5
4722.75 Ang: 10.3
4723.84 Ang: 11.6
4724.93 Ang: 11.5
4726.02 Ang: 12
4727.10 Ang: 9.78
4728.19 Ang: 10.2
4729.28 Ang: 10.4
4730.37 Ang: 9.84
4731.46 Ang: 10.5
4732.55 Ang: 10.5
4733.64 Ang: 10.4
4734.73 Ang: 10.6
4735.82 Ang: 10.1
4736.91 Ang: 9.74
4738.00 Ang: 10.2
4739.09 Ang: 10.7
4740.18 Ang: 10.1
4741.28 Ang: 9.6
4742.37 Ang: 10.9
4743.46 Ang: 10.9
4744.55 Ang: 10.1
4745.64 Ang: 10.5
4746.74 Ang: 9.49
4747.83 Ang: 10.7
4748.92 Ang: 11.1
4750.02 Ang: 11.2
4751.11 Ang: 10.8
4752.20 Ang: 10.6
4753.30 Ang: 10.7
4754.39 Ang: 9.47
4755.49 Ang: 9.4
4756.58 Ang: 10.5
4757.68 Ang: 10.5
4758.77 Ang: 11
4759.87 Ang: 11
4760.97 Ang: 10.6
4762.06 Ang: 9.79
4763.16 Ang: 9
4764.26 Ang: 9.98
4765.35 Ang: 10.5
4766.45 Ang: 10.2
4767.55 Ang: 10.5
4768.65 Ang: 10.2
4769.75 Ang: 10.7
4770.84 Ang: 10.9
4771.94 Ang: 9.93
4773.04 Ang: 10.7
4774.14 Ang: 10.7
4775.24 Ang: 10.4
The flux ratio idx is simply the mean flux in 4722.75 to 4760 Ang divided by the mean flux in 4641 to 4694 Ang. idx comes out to 1.0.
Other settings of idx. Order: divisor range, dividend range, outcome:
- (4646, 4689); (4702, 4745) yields 1.00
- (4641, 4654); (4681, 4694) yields 1.06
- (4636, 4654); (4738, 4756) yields 1.02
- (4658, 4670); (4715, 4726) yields 1.03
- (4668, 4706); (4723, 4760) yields 1.01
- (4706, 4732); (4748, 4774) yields 0.99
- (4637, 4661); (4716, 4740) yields 1.04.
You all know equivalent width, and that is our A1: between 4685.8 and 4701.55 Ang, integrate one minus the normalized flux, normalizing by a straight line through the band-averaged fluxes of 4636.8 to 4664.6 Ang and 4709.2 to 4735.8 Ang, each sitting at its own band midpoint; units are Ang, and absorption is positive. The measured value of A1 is -0.19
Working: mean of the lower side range 10.2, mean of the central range 10.6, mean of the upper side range 10.6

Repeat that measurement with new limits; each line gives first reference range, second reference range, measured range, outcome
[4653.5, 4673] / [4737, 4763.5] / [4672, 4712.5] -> 0.24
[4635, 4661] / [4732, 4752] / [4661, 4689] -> -0.65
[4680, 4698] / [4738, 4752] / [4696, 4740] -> 1.14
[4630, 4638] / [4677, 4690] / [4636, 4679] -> 1.13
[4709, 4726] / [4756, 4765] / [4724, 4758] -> 0.10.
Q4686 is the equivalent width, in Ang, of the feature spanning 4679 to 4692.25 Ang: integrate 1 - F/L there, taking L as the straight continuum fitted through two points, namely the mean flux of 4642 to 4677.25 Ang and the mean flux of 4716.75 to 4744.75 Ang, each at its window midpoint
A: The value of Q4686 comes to -0.25 Ang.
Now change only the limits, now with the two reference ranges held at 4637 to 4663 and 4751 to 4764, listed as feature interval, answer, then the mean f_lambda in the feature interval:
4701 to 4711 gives 0.6 Ang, 9.56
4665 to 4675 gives -0.1 Ang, 10.3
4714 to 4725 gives -0.6 Ang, 10.8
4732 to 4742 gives 0.0 Ang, 10.2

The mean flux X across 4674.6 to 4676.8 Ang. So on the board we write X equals 11.2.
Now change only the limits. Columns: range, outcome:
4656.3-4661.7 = 10.6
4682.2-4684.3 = 11.1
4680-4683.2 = 10.4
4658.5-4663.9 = 10.7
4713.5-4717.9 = 10.3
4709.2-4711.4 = 9.53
